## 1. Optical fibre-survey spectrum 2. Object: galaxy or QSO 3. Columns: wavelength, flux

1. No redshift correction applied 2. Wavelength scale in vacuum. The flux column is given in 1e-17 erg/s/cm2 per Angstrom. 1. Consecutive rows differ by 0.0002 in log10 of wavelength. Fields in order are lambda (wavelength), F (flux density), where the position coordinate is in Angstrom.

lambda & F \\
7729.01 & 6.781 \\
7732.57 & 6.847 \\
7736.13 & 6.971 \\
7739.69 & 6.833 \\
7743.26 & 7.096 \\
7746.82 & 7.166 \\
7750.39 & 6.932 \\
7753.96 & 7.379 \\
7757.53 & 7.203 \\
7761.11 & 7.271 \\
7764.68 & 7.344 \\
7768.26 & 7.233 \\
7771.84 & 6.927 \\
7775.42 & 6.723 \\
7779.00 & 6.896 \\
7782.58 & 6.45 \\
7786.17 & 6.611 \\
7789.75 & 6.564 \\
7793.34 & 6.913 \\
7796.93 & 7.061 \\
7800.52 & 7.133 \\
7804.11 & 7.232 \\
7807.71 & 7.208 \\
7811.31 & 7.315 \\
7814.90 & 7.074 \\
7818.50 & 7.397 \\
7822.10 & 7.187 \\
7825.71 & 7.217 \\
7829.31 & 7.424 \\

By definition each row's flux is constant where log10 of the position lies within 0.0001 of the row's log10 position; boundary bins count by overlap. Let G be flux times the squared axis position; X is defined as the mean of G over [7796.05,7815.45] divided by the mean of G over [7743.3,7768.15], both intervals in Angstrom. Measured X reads 1.01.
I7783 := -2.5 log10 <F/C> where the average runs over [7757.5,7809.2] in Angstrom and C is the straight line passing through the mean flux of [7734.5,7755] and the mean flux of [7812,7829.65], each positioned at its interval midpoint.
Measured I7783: 0.027 mag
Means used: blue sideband 7.05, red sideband 7.25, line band 6.98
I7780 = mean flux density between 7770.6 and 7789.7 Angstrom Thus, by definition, 6.7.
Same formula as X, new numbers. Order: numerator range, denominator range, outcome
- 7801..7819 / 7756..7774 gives 1.02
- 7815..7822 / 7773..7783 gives 1.09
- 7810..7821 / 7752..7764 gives 1.01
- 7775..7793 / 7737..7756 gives 0.95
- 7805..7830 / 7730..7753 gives 1.06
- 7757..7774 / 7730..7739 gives 1.05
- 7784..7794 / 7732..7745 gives 0.97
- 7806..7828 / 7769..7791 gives 1.09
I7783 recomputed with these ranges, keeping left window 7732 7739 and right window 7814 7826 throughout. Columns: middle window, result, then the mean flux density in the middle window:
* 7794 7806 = 0.00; 7.12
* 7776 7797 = 0.06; 6.72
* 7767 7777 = 0.02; 6.95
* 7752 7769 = -0.04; 7.28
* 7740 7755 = -0.02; 7.1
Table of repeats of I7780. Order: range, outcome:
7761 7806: 6.94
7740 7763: 7.15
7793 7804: 7.08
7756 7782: 7.05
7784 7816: 7.01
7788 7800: 6.88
